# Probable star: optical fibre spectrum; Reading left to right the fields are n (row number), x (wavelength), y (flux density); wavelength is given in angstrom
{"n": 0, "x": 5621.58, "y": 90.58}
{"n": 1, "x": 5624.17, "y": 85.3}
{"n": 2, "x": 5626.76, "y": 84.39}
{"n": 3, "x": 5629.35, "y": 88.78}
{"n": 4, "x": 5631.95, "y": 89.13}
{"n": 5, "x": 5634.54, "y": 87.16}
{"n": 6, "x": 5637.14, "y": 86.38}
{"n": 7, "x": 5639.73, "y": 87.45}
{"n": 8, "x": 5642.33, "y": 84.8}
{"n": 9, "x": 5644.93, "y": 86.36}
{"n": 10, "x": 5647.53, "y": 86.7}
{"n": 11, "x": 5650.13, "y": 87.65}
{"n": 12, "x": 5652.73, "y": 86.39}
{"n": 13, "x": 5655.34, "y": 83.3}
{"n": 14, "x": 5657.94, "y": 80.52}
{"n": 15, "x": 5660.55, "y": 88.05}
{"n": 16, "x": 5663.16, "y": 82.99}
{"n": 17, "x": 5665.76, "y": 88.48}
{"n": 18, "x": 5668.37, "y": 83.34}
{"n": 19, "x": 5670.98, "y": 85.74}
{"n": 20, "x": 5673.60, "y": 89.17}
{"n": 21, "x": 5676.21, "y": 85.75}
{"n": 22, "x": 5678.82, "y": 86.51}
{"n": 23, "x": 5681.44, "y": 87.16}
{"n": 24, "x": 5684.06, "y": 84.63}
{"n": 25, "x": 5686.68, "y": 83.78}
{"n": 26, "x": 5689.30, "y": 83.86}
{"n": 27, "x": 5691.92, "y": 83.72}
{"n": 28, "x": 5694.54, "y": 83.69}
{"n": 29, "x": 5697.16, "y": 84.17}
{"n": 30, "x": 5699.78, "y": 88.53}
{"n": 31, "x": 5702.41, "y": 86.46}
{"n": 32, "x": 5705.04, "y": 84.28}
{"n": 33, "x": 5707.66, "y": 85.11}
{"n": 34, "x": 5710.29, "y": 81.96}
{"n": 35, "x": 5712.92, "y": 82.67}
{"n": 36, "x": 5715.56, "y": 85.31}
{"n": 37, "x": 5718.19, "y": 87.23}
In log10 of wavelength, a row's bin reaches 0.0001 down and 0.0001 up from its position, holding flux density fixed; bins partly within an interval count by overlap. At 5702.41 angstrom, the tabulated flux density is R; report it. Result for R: 86.46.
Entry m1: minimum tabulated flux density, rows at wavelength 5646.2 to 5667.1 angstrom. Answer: 80.52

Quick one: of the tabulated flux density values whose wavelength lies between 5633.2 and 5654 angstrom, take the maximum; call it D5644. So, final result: 87.65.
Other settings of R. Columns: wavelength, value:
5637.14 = 86.38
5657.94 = 80.52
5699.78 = 88.53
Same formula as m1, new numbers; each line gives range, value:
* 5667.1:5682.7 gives 83.34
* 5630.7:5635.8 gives 87.16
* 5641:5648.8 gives 84.8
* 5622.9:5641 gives 84.39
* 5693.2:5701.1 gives 83.69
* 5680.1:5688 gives 83.78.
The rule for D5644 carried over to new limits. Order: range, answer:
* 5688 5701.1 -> 88.53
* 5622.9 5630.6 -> 88.78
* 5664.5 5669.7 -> 88.48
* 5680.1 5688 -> 87.16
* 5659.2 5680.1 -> 89.17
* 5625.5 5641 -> 89.13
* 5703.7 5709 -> 85.11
